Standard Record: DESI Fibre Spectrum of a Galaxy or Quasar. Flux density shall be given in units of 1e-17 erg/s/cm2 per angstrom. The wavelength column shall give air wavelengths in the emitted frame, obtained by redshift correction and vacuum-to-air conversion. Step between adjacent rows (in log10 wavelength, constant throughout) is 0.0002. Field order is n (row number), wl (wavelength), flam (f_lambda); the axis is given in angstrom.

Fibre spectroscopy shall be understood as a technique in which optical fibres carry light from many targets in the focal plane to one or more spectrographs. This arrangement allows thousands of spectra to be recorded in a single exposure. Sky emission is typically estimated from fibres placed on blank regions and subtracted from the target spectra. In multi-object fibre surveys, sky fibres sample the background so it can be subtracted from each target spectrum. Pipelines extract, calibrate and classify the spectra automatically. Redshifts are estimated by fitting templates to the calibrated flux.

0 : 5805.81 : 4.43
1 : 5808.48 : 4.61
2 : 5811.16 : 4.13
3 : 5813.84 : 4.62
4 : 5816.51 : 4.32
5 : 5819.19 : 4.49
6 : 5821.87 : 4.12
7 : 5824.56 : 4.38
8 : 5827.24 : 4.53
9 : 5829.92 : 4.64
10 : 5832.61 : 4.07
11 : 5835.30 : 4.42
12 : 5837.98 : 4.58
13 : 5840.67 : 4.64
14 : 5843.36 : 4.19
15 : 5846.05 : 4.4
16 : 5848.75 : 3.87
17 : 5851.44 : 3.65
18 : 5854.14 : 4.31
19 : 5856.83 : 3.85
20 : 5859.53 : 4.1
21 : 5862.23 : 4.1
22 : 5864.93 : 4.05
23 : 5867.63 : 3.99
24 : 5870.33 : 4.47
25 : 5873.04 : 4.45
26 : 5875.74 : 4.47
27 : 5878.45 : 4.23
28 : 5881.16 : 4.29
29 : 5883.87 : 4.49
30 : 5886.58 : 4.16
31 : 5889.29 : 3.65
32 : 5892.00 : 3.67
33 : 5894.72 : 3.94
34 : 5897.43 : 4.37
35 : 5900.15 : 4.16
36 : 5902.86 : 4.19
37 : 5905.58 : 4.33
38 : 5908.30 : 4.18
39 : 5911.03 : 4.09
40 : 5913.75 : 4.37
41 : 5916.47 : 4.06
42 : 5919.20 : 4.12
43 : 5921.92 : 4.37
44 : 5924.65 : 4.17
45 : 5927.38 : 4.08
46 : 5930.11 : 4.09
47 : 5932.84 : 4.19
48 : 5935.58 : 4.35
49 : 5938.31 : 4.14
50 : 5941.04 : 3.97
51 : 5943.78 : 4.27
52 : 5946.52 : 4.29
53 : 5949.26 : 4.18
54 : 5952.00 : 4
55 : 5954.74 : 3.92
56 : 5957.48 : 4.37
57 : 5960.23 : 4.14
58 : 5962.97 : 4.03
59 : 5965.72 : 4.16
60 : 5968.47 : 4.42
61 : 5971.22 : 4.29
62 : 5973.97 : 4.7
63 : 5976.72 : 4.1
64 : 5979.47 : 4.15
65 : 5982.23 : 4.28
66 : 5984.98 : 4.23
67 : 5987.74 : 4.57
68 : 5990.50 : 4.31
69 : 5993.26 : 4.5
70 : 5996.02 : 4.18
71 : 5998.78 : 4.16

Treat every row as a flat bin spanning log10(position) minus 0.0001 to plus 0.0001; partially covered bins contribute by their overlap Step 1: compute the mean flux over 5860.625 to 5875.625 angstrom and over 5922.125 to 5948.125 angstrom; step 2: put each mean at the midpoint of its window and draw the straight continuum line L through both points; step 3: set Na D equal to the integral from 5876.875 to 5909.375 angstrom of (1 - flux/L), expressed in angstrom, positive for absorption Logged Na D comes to 0.6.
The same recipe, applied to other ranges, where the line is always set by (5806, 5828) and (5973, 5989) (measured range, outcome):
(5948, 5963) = 0.8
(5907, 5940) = 1.3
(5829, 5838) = 0.0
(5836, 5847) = -0.2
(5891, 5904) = 0.9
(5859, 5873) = 0.7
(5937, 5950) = 0.5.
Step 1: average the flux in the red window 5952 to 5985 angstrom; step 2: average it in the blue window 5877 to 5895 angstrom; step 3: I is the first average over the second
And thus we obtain 1.04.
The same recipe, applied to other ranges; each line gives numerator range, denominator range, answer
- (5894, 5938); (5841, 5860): 1.03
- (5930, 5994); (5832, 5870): 1.02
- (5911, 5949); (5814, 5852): 0.97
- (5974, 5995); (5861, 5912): 1.04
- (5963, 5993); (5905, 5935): 1.03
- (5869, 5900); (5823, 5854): 0.97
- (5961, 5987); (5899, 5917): 1.01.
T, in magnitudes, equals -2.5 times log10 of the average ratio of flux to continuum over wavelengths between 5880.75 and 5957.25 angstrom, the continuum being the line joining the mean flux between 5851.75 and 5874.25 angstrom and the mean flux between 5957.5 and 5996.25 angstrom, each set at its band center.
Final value 0.02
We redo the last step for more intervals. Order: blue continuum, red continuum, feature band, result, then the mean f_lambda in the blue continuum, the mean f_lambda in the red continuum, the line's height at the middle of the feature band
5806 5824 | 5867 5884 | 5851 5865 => 0.08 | 4.38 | 4.34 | 4.36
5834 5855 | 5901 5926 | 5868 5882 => -0.03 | 4.26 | 4.21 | 4.24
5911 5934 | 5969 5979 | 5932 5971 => 0.03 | 4.18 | 4.35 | 4.27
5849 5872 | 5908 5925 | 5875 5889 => -0.04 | 4.06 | 4.2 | 4.11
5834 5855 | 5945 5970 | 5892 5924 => 0.01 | 4.26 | 4.17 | 4.21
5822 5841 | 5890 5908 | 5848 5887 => 0.02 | 4.43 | 4.1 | 4.26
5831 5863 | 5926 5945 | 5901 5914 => -0.01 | 4.19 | 4.15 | 4.16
